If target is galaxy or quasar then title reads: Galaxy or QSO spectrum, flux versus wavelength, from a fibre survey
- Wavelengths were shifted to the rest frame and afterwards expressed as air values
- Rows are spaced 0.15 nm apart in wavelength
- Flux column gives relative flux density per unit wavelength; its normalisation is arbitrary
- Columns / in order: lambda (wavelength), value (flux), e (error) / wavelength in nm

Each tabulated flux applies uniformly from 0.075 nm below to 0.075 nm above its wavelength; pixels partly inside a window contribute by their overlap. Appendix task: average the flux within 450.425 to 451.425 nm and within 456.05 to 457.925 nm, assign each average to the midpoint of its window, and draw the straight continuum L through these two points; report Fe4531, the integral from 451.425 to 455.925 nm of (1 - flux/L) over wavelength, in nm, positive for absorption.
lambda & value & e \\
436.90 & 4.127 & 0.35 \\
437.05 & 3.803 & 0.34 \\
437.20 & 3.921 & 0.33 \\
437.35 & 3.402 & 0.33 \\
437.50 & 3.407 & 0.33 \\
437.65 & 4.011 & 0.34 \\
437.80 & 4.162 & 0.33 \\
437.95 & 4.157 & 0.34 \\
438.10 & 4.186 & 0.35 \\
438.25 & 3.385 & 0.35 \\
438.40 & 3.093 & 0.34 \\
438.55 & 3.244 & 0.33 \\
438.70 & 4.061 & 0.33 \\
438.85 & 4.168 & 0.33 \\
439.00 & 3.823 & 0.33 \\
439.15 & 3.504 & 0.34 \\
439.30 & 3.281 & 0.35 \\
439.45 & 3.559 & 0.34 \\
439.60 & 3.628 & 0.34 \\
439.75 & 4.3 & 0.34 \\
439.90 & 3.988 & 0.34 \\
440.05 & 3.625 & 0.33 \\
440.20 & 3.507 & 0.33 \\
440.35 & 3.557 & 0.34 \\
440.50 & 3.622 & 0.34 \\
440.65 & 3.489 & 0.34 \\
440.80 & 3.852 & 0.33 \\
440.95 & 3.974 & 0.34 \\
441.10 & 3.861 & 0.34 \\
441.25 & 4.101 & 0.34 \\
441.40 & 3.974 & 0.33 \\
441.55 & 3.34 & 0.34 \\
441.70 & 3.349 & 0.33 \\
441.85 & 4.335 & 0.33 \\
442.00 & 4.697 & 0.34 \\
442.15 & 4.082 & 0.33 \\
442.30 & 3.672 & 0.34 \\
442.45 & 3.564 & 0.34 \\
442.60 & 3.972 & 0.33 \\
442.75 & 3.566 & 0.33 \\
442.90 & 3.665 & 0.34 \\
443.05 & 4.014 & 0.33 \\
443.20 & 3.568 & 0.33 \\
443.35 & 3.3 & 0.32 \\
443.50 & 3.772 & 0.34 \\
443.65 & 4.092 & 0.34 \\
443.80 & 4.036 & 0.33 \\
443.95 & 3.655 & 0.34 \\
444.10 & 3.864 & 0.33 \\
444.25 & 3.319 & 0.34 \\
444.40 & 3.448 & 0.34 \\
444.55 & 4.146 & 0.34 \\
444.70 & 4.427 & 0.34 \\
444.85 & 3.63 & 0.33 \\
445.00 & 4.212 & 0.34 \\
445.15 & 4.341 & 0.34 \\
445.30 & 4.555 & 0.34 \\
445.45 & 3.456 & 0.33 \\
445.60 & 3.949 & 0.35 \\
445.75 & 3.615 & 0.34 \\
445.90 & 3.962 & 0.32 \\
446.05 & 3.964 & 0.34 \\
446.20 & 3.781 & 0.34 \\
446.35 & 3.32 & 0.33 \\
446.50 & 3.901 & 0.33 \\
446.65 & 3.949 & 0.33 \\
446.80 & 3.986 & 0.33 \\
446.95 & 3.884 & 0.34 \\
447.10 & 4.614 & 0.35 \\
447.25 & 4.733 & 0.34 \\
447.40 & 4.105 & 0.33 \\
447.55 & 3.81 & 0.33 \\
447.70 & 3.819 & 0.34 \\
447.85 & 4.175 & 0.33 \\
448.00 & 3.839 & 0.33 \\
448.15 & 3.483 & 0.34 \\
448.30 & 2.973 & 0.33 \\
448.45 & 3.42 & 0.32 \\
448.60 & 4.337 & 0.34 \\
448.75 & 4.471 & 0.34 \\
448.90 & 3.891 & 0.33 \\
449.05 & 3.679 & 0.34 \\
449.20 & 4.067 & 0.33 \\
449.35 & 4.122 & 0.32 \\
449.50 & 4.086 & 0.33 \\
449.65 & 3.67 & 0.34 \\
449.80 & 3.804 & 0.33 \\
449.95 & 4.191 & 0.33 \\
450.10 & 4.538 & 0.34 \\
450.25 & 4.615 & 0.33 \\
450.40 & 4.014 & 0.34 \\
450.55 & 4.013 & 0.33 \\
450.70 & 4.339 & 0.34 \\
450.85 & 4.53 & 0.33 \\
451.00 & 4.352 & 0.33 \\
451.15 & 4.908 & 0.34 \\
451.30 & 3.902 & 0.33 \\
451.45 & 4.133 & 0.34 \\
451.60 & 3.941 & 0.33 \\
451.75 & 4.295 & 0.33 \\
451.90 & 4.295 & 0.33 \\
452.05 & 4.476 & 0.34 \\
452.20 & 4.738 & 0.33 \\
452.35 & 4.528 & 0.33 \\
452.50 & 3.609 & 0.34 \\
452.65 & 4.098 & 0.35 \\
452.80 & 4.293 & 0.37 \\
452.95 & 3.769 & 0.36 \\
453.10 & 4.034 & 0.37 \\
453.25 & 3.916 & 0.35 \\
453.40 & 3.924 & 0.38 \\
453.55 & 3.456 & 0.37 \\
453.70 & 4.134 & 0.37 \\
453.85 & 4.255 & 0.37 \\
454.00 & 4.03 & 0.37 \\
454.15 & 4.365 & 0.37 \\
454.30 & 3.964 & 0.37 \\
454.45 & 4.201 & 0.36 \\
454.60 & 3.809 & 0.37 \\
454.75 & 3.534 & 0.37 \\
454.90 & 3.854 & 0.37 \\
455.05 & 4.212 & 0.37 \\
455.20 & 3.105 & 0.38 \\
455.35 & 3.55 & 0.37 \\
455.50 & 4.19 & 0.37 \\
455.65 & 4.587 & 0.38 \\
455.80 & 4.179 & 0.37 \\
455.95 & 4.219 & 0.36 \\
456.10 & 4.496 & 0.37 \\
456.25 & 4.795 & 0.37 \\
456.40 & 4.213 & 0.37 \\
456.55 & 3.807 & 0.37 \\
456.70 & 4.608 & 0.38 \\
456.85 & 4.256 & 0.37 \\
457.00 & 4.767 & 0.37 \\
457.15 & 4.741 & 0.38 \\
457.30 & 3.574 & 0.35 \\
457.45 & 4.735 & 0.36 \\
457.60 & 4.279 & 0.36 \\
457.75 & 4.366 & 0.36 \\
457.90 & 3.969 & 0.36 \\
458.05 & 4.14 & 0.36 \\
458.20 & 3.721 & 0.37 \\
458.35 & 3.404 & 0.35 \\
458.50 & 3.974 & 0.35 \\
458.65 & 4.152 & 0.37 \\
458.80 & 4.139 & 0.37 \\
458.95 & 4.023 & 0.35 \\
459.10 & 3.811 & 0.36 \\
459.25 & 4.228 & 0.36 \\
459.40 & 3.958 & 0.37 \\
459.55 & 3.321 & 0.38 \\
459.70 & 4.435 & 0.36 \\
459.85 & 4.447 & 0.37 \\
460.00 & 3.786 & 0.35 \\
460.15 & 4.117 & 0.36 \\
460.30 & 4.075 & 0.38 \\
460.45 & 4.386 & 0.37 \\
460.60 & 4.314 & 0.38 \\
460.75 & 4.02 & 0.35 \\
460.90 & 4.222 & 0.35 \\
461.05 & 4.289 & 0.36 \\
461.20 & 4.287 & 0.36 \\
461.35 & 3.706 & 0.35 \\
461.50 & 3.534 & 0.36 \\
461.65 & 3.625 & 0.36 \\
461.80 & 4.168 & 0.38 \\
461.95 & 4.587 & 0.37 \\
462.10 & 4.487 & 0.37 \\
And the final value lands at 0.30 nm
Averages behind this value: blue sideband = 4.31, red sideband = 4.36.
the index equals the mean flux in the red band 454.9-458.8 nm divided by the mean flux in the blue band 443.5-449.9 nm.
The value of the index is 1.1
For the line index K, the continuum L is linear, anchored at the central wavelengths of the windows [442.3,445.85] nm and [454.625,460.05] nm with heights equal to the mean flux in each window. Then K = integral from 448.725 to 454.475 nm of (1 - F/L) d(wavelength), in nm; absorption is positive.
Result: -0.23 nm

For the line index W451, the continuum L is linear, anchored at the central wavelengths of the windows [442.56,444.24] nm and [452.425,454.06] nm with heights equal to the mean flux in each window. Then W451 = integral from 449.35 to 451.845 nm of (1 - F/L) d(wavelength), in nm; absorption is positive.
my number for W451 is -0.20 nm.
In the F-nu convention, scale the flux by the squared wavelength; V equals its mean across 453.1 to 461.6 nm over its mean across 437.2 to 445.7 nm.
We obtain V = 1.2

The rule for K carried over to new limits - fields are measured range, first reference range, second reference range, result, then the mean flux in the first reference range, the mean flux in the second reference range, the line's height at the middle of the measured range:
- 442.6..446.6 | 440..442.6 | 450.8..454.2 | 0.08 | 3.81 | 4.17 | 3.91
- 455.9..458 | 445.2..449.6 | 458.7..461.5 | -0.16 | 3.93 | 4.07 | 4.04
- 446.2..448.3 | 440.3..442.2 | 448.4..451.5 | 0.07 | 3.87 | 4.15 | 4.06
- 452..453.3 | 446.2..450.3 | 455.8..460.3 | -0.03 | 3.97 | 4.15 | 4.05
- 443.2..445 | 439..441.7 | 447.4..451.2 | 0.02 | 3.71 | 4.04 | 3.85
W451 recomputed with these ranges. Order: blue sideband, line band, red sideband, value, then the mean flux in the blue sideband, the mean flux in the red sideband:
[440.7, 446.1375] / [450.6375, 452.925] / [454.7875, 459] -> -0.14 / 3.87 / 4.14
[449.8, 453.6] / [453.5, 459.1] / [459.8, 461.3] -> 0.11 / 4.19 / 4.18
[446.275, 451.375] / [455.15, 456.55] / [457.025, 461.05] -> -0.02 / 4.05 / 4.1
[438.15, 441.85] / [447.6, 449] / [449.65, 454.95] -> 0.06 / 3.7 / 4.13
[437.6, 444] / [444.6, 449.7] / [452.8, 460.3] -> -0.06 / 3.79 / 4.07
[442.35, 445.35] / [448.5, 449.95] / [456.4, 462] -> -0.03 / 3.85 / 4.11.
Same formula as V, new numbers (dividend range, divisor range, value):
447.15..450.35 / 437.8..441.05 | 1.12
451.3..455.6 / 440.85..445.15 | 1.09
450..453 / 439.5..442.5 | 1.17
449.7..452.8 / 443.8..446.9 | 1.13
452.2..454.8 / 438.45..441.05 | 1.15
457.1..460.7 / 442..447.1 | 1.13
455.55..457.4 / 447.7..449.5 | 1.17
